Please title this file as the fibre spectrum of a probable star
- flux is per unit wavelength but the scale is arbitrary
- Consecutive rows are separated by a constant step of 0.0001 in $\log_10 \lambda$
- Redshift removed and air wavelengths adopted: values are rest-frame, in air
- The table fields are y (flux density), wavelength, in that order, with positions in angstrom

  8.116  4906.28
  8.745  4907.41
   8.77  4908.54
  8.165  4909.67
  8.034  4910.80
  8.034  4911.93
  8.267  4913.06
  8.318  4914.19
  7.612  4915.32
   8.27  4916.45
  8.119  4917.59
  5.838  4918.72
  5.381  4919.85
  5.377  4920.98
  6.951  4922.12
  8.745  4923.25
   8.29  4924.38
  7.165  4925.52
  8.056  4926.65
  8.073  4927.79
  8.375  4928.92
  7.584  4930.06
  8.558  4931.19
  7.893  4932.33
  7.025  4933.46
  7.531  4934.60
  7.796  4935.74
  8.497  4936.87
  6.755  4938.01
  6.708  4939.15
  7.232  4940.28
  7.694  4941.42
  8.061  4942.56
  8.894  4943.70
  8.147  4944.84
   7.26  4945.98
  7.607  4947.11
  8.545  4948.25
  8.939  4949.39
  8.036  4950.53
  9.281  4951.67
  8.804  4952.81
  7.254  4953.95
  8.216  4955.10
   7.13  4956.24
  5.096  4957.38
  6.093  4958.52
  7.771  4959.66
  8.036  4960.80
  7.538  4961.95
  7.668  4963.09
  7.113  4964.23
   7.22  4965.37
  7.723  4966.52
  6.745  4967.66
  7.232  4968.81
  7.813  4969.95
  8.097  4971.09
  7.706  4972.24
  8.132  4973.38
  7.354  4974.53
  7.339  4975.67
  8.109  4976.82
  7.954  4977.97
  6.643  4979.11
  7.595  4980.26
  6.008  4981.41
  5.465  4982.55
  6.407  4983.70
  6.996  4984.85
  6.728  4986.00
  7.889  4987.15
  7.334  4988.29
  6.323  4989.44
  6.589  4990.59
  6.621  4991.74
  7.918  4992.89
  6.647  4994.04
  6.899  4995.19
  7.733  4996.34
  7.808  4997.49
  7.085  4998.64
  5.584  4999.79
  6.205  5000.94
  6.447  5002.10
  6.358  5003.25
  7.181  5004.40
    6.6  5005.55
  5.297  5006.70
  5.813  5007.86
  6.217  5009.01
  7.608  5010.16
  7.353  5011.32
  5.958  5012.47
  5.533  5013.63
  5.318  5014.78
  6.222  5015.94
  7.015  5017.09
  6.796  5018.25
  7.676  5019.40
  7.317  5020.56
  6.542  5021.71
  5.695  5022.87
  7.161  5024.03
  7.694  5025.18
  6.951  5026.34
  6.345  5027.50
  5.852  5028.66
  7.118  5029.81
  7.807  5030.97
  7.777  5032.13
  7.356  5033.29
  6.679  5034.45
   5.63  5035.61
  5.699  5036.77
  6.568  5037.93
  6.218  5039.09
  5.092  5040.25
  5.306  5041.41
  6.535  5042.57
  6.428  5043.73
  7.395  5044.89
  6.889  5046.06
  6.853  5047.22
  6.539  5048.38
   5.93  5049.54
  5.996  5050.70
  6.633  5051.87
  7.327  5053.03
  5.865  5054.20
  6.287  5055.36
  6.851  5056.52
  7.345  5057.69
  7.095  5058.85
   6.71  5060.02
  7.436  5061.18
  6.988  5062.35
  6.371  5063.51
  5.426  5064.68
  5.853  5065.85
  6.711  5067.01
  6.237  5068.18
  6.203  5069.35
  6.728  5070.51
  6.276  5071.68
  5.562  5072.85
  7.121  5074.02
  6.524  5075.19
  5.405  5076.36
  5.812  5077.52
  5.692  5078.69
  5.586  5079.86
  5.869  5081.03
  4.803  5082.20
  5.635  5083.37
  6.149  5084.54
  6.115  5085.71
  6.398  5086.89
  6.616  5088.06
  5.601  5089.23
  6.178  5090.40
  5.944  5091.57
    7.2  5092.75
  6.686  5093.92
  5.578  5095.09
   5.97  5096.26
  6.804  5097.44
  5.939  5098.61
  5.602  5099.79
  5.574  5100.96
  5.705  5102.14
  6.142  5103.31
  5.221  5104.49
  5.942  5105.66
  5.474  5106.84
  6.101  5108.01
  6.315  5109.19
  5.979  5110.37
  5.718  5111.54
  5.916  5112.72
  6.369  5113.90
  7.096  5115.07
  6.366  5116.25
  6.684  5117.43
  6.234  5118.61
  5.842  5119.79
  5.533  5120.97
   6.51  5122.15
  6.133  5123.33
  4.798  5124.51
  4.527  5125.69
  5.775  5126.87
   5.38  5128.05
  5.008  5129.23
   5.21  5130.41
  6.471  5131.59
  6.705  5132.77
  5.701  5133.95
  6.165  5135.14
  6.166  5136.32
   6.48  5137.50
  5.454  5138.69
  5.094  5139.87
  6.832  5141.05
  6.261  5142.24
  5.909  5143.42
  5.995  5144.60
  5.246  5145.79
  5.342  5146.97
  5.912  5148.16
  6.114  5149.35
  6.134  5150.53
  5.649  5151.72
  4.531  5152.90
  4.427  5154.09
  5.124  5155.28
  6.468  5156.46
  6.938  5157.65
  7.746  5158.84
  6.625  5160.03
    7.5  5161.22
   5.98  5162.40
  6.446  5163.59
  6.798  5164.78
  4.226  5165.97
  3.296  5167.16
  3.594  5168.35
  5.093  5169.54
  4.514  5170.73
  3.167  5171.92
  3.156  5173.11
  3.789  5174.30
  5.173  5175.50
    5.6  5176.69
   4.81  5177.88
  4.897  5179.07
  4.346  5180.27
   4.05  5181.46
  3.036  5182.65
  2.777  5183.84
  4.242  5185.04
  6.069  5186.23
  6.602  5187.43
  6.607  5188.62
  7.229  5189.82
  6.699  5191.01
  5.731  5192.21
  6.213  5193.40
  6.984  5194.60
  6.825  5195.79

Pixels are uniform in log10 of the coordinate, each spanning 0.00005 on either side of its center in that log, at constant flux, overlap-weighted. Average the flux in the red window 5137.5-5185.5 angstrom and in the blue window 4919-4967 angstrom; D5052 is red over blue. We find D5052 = 0.69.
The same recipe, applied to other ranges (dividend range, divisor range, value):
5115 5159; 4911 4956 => 0.75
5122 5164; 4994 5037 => 0.89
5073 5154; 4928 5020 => 0.82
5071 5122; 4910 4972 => 0.79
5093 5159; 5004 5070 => 0.90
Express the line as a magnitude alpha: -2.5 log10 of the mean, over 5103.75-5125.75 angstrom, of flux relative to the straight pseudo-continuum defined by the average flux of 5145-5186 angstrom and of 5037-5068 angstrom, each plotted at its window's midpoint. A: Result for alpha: -0.05 mag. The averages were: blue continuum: 6.47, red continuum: 5.09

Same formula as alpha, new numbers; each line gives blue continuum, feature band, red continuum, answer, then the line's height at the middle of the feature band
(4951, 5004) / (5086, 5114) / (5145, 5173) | 0.00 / 6.03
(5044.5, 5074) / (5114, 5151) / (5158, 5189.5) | -0.06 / 5.58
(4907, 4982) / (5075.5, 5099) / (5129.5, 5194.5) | 0.04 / 6.24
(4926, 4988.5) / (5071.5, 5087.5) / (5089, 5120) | 0.08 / 6.34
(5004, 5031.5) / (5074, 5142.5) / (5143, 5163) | 0.04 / 6.19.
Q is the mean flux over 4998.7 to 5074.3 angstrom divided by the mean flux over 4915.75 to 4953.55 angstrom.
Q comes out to 0.84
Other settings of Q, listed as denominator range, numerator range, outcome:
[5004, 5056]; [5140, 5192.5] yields 0.82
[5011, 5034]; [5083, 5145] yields 0.88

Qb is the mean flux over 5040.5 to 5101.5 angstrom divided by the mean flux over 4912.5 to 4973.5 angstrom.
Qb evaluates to 0.82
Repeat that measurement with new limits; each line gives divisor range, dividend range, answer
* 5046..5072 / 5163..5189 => 0.71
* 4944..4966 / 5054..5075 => 0.85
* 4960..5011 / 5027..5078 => 0.92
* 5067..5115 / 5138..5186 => 0.86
